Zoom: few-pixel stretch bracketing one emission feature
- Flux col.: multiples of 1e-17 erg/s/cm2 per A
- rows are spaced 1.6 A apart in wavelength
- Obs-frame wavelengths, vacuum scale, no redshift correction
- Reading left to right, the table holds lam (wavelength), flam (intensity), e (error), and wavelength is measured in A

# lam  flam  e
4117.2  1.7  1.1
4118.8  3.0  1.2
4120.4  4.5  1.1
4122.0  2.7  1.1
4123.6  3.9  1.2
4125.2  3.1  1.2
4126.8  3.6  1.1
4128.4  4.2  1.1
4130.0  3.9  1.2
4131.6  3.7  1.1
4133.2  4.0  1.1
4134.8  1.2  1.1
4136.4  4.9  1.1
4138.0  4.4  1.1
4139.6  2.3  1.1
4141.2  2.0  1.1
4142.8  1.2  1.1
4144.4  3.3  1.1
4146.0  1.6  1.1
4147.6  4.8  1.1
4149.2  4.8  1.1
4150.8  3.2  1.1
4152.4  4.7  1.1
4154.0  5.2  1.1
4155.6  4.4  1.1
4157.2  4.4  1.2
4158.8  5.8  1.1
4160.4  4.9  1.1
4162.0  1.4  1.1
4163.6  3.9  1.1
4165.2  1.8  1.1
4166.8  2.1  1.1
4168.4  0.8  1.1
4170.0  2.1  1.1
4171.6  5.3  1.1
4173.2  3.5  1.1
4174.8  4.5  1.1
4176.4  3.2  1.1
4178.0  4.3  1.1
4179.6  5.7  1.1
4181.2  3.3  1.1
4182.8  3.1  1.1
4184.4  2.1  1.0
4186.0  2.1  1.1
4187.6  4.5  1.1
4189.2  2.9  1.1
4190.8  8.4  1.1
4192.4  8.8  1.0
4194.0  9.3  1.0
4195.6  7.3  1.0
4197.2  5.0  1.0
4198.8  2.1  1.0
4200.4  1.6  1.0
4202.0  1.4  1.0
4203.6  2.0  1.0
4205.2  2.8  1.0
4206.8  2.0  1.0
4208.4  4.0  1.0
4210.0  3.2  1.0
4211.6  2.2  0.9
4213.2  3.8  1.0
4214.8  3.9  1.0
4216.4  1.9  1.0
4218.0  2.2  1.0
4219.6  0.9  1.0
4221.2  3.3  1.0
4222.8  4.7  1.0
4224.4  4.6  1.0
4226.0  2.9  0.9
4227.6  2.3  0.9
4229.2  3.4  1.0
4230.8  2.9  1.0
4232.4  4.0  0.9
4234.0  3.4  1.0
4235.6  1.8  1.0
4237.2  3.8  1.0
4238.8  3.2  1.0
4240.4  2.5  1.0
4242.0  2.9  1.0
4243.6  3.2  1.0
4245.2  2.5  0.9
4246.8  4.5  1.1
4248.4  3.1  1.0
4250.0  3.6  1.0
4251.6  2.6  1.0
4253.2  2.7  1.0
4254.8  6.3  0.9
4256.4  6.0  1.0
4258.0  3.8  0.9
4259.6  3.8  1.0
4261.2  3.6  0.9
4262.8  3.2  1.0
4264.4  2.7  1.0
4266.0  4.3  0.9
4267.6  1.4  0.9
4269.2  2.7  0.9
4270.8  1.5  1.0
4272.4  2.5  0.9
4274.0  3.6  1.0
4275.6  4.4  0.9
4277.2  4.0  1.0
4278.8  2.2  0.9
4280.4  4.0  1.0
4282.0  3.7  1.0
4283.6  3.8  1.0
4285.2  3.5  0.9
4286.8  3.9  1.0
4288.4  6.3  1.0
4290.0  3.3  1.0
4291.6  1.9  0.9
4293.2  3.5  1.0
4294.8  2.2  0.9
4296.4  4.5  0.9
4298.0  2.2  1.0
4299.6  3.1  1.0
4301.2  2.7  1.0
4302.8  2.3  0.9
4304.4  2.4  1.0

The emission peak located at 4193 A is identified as [O II]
